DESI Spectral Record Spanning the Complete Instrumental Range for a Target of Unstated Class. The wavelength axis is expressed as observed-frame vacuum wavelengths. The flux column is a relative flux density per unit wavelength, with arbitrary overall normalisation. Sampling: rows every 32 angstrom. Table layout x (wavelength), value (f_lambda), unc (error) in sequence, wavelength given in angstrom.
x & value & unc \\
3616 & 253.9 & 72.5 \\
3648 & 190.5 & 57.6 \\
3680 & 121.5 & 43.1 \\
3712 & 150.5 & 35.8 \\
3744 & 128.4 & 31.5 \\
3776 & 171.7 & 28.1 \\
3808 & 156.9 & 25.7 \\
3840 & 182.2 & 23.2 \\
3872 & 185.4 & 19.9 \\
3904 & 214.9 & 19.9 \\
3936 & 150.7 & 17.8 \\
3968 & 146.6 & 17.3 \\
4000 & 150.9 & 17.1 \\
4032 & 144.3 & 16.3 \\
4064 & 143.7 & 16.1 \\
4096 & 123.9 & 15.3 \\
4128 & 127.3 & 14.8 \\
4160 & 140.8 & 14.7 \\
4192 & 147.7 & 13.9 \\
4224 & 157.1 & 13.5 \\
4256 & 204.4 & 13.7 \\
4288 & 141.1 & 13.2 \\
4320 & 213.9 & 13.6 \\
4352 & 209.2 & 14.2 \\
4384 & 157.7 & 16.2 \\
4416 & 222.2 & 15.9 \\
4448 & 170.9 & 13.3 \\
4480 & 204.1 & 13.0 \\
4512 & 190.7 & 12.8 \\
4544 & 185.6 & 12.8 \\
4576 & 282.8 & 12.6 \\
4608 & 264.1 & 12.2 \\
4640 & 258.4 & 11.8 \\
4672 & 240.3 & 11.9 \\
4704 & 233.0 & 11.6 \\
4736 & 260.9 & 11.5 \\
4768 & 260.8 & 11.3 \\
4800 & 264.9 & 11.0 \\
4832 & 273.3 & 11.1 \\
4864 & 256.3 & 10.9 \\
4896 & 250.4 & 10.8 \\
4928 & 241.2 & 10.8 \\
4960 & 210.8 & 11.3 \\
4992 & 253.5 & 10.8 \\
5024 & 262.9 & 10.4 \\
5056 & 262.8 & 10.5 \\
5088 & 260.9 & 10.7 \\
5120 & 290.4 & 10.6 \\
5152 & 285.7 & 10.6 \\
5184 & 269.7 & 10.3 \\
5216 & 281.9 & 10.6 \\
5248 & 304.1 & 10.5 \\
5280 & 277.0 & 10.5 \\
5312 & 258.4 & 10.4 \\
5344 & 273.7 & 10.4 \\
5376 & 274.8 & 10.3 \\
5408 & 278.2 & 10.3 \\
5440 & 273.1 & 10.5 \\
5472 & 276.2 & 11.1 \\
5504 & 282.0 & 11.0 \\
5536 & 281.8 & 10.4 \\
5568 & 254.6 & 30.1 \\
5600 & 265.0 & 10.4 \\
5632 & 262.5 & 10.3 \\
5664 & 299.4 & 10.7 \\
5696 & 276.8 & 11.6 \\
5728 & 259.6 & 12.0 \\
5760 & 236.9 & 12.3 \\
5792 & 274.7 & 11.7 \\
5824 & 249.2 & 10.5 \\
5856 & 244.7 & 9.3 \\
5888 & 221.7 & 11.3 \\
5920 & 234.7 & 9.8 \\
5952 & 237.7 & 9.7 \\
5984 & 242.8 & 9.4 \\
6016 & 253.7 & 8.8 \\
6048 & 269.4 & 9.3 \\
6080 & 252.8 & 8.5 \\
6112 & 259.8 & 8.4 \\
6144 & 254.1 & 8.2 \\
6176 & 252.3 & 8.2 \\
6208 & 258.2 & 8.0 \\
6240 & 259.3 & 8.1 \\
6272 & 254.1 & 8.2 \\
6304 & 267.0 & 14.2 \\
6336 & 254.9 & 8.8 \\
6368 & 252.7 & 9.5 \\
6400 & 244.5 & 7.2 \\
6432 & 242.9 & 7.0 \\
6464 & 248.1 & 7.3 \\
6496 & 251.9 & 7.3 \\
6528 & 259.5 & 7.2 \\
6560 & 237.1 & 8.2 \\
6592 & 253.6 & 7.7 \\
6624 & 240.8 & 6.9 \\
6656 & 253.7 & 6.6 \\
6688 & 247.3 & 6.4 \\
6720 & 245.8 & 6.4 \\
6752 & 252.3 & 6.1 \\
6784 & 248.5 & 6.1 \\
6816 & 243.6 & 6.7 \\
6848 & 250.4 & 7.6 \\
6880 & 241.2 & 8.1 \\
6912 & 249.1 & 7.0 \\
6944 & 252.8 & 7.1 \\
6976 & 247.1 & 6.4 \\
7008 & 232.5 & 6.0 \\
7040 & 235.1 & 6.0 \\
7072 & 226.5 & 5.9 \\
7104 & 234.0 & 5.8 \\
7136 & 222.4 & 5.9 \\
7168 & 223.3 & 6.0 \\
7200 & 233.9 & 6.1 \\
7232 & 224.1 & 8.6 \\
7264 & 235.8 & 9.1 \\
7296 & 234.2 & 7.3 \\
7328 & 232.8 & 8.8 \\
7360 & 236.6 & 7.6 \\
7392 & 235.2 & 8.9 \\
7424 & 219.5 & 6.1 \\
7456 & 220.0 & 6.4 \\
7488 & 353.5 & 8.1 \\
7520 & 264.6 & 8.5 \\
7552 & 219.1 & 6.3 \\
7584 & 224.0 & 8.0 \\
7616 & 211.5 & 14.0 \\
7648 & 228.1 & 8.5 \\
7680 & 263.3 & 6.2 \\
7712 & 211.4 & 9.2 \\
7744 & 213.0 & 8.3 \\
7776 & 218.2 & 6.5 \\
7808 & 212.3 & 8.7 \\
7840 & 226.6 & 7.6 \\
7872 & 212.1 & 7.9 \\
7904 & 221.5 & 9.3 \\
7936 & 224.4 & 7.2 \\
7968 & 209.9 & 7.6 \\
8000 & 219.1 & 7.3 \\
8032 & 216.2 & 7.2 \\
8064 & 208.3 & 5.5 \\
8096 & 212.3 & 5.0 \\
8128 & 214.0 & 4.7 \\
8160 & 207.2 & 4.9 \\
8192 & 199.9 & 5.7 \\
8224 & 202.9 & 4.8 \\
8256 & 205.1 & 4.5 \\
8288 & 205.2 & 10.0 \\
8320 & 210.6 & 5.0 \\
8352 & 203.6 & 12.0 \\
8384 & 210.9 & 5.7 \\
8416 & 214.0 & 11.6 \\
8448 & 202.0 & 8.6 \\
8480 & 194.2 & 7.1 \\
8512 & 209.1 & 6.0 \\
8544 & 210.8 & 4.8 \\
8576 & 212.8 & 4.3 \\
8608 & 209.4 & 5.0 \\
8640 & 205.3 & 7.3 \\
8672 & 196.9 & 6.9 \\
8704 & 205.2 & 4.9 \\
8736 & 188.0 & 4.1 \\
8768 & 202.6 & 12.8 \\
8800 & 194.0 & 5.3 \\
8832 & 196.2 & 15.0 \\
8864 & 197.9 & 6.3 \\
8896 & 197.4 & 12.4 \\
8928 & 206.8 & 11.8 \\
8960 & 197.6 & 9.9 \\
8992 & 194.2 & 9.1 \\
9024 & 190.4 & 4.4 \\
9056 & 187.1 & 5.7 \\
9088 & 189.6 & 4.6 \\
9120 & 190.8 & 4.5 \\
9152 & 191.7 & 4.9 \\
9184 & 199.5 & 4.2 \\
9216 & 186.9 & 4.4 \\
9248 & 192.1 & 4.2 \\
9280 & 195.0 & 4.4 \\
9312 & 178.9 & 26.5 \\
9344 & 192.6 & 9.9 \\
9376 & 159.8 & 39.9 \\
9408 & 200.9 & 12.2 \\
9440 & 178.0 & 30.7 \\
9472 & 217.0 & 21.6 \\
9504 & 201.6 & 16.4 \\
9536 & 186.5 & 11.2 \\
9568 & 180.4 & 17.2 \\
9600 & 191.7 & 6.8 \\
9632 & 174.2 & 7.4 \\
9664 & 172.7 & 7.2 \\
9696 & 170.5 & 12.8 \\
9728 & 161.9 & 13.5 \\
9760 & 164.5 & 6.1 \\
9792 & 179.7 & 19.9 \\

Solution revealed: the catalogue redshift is 0.14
